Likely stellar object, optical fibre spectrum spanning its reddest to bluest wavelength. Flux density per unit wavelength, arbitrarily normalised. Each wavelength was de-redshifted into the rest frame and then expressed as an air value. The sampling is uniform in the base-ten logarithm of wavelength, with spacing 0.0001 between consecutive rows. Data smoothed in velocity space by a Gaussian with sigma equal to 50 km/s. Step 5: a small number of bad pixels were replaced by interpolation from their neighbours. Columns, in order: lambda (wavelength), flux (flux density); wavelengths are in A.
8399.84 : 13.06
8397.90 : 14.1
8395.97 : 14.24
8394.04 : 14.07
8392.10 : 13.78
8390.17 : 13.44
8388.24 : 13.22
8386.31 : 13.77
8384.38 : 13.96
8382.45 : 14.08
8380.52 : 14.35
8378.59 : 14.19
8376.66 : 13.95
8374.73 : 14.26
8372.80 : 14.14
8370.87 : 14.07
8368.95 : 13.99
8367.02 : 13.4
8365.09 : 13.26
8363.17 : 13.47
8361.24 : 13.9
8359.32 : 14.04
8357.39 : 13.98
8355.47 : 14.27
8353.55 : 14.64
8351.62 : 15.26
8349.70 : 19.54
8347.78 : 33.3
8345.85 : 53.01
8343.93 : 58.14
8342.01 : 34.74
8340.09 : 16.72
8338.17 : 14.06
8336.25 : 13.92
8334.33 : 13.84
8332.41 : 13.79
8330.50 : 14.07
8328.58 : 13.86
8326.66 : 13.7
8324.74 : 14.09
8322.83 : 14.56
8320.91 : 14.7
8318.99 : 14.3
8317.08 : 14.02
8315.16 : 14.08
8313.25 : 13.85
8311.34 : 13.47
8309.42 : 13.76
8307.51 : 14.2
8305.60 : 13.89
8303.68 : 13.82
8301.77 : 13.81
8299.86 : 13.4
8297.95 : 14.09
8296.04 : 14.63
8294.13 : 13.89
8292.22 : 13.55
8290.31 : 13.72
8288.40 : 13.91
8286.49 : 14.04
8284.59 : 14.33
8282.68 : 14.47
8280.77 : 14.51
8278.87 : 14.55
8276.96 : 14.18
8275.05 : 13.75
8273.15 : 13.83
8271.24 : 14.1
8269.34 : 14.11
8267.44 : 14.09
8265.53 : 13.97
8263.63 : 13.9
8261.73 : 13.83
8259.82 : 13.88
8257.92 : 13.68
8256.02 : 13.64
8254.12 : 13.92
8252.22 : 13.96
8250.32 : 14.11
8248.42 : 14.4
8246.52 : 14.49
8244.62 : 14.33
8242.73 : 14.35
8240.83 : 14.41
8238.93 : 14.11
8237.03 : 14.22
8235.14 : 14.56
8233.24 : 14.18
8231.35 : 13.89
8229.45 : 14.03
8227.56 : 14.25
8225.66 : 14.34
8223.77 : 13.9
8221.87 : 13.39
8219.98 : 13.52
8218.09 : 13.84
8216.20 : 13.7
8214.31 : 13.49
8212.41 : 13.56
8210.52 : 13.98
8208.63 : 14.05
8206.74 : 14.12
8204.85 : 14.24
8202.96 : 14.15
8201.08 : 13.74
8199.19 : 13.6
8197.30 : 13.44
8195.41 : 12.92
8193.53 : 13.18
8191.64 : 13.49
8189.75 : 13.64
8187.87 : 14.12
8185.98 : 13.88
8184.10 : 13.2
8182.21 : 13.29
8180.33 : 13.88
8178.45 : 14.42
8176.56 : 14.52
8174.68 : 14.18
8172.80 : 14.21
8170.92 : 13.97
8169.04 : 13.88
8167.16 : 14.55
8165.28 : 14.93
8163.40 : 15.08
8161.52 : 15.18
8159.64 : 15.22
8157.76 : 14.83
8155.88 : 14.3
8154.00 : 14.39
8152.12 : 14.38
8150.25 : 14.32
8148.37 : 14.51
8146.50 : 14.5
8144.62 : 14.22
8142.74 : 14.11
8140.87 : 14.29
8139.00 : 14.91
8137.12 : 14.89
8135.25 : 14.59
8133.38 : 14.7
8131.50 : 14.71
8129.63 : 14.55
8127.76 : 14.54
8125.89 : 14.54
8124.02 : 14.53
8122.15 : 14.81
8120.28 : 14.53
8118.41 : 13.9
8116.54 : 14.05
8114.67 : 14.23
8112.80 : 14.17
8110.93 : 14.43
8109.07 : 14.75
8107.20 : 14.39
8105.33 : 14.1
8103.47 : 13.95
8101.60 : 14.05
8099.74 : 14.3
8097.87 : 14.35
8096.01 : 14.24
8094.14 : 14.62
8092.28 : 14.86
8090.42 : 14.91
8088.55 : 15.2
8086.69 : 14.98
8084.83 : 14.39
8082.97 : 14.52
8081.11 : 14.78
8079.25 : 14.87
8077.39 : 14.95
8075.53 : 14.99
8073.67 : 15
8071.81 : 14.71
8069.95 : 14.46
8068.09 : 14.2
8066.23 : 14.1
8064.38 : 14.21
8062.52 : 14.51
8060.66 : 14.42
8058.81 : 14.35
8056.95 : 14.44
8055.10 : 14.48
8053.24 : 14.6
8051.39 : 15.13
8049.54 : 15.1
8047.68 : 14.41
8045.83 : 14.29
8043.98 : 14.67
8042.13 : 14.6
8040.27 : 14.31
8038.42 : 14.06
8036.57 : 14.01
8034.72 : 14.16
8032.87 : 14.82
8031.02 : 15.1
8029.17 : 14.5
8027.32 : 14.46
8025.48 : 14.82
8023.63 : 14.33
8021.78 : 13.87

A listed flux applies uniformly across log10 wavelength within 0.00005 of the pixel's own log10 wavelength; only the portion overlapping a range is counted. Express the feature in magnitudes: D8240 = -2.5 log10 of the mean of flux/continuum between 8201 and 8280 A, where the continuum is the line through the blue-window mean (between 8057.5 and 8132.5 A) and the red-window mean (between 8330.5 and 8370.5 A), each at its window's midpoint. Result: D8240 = 0.259 mag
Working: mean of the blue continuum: 14.5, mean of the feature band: 14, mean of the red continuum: 20.3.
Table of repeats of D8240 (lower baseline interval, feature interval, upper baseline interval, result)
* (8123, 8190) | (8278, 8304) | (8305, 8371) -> 0.203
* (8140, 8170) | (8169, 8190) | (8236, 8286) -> 0.038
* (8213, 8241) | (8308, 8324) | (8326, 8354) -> 0.440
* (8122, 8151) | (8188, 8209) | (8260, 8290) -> 0.050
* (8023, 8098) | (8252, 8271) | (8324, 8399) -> 0.181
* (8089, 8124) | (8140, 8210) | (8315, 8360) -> 0.131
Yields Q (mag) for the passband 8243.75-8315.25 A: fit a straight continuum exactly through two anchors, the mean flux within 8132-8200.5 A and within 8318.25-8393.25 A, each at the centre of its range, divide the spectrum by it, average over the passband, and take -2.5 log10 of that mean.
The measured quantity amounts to 0.151 mag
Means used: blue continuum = 14.2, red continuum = 17.4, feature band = 14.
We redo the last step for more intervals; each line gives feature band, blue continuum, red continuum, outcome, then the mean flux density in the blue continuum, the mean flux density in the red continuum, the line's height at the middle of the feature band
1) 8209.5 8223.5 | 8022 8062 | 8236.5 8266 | 0.039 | 14.5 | 14.1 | 14.1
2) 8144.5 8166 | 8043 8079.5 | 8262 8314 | -0.024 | 14.6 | 14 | 14.3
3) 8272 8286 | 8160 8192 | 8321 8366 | 0.228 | 14.2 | 19.7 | 17.5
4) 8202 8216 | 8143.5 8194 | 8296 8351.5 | 0.106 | 14.2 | 18.6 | 15.4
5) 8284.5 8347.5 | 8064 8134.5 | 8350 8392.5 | -0.227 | 14.5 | 14.1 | 14.2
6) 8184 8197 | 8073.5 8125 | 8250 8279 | 0.055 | 14.5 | 13.9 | 14.2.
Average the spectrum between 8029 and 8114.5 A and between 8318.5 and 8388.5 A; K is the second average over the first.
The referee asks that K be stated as 1.21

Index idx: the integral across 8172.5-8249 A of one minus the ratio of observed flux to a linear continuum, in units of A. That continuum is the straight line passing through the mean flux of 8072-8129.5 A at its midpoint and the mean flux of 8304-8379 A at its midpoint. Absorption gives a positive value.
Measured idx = 9.22 A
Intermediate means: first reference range 14.5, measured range 13.9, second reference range 17.4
